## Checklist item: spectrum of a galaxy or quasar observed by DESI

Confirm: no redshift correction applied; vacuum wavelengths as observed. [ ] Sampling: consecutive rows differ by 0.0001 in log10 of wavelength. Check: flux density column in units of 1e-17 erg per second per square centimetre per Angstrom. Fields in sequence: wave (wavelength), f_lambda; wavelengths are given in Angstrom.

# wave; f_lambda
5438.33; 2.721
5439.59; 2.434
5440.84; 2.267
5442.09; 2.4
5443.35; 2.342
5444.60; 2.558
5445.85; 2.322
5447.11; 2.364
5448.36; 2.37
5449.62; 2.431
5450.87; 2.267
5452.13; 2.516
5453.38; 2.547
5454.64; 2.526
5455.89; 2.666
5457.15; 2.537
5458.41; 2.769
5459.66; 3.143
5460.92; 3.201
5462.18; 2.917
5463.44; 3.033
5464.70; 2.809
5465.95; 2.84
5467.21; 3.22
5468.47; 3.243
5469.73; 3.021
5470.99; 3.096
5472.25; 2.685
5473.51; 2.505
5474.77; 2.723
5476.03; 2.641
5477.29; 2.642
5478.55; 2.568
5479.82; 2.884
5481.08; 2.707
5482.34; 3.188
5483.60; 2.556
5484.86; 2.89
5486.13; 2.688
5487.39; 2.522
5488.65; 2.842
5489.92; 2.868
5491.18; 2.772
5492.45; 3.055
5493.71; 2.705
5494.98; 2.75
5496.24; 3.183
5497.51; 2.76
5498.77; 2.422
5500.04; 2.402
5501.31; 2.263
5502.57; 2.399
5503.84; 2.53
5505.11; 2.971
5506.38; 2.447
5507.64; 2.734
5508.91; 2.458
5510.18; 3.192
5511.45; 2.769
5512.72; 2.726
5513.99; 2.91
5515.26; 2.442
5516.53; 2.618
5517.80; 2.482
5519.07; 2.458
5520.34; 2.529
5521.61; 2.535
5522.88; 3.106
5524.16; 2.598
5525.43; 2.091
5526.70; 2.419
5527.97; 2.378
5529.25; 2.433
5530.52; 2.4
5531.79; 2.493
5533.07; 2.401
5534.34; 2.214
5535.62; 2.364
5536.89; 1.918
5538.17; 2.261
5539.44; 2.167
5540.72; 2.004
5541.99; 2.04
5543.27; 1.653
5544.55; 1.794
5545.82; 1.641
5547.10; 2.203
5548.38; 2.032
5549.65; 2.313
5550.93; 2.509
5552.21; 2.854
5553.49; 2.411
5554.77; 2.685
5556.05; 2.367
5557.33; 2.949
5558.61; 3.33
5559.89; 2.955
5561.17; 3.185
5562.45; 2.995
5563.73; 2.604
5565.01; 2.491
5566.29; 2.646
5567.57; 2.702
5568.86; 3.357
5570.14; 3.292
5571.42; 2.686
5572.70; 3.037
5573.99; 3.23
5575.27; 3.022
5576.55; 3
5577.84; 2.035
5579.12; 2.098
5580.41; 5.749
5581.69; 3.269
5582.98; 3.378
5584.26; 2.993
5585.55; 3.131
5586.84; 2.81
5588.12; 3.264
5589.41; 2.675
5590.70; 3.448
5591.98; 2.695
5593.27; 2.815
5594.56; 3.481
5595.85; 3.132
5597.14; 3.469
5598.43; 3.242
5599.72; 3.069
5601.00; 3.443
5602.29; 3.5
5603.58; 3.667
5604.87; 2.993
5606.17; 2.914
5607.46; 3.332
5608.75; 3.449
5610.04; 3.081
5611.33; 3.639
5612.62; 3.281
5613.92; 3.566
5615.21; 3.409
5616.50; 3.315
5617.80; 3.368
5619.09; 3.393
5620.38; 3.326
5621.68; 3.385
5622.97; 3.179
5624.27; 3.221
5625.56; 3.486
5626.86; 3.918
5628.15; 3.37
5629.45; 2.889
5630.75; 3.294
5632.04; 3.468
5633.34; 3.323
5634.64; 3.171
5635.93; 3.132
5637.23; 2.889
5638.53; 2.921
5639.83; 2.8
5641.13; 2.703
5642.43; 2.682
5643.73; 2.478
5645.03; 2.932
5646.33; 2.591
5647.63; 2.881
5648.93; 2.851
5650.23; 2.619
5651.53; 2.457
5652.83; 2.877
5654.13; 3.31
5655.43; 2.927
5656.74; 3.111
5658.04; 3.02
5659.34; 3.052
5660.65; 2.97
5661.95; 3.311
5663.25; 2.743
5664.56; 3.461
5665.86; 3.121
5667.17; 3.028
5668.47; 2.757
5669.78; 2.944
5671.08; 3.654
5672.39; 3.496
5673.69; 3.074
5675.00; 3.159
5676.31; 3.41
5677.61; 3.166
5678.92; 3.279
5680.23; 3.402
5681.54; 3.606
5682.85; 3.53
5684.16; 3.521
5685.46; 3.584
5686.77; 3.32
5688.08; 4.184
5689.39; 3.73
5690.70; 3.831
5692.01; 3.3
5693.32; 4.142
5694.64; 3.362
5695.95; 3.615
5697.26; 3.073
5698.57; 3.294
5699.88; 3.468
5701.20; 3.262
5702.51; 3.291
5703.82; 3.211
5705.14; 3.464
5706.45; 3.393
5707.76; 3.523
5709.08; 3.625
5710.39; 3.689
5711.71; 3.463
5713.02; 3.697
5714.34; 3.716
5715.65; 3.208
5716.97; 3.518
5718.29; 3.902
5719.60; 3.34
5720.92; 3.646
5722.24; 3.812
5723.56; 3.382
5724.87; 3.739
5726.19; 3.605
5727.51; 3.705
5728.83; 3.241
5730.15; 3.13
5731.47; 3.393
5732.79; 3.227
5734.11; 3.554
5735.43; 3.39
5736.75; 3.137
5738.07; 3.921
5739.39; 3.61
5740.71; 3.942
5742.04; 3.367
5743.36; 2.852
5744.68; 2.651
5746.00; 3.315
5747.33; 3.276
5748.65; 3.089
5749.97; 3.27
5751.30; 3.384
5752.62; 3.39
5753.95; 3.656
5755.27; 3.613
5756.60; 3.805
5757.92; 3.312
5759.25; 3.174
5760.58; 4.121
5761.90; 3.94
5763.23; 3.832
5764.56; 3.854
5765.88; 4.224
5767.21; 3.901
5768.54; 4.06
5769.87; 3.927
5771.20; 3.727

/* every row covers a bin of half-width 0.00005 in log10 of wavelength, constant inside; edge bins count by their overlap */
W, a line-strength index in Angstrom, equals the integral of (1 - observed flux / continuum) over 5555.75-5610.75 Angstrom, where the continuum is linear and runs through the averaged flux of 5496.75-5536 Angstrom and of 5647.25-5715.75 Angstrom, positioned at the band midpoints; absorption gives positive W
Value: -4.62 Angstrom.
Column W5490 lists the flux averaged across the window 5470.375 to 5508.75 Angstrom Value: 2.71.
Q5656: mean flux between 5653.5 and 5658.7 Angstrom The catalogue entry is 3.09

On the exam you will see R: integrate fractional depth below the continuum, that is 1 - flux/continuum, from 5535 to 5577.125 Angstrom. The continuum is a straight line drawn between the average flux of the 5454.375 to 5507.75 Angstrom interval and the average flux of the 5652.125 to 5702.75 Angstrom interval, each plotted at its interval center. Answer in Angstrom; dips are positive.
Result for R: 5.94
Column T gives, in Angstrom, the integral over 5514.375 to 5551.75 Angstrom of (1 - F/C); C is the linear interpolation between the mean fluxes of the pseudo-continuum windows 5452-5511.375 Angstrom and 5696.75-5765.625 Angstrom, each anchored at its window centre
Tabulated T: 7.9 Angstrom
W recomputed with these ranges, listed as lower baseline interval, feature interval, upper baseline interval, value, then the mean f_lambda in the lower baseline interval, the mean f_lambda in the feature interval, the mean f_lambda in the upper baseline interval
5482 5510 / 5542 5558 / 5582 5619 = 3.8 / 2.7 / 2.28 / 3.24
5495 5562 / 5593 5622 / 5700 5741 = -4.1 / 2.49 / 3.32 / 3.5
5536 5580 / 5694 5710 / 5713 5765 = -0.4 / 2.56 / 3.39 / 3.49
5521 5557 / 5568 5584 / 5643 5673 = -4.2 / 2.3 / 3.17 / 2.98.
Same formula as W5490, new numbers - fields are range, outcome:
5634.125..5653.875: 2.81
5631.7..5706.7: 3.19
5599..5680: 3.15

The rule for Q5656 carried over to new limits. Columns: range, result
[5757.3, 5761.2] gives 3.52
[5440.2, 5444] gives 2.34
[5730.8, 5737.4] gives 3.34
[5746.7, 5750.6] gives 3.22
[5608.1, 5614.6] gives 3.4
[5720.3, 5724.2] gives 3.61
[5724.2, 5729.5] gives 3.57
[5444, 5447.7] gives 2.41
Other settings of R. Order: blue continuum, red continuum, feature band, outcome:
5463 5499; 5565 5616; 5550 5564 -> 1.22 Angstrom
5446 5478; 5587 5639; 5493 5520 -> 2.30 Angstrom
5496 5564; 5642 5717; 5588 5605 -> -2.23 Angstrom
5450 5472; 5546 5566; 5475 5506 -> 0.67 Angstrom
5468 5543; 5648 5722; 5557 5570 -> -0.43 Angstrom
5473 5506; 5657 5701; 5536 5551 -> 4.45 Angstrom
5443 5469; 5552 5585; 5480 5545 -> 6.65 Angstrom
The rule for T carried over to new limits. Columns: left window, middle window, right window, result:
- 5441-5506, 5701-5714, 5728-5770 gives -0.32 Angstrom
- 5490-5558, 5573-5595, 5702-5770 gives -2.73 Angstrom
